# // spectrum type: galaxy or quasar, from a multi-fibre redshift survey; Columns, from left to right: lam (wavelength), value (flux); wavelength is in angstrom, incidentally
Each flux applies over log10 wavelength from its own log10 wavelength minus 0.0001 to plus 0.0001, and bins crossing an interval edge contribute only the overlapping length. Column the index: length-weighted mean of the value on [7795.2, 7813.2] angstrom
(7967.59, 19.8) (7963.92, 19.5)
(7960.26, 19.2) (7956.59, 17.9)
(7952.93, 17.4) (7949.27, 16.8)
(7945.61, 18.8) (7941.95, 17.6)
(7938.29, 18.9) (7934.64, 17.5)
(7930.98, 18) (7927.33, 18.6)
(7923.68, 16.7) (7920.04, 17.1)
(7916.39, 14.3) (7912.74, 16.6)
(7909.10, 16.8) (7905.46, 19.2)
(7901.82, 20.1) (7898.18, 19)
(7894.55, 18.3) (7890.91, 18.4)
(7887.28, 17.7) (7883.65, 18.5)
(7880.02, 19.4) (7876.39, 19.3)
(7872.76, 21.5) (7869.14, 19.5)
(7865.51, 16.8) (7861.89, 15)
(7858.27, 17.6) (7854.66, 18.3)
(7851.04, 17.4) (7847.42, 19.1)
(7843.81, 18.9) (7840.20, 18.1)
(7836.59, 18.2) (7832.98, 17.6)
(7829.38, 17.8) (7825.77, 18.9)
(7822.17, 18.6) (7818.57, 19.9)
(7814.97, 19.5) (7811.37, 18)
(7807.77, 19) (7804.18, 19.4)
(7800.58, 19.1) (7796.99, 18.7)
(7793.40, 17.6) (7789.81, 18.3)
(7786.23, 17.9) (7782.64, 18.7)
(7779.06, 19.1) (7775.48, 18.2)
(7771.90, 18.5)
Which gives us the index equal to 18.8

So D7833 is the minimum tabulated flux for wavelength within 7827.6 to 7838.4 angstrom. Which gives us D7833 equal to 17.6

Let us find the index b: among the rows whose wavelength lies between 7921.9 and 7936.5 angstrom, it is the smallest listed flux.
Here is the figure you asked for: 16.7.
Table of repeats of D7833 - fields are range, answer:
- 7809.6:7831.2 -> 17.8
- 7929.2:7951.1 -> 16.8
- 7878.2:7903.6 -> 17.7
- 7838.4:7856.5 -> 17.4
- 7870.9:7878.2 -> 19.3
